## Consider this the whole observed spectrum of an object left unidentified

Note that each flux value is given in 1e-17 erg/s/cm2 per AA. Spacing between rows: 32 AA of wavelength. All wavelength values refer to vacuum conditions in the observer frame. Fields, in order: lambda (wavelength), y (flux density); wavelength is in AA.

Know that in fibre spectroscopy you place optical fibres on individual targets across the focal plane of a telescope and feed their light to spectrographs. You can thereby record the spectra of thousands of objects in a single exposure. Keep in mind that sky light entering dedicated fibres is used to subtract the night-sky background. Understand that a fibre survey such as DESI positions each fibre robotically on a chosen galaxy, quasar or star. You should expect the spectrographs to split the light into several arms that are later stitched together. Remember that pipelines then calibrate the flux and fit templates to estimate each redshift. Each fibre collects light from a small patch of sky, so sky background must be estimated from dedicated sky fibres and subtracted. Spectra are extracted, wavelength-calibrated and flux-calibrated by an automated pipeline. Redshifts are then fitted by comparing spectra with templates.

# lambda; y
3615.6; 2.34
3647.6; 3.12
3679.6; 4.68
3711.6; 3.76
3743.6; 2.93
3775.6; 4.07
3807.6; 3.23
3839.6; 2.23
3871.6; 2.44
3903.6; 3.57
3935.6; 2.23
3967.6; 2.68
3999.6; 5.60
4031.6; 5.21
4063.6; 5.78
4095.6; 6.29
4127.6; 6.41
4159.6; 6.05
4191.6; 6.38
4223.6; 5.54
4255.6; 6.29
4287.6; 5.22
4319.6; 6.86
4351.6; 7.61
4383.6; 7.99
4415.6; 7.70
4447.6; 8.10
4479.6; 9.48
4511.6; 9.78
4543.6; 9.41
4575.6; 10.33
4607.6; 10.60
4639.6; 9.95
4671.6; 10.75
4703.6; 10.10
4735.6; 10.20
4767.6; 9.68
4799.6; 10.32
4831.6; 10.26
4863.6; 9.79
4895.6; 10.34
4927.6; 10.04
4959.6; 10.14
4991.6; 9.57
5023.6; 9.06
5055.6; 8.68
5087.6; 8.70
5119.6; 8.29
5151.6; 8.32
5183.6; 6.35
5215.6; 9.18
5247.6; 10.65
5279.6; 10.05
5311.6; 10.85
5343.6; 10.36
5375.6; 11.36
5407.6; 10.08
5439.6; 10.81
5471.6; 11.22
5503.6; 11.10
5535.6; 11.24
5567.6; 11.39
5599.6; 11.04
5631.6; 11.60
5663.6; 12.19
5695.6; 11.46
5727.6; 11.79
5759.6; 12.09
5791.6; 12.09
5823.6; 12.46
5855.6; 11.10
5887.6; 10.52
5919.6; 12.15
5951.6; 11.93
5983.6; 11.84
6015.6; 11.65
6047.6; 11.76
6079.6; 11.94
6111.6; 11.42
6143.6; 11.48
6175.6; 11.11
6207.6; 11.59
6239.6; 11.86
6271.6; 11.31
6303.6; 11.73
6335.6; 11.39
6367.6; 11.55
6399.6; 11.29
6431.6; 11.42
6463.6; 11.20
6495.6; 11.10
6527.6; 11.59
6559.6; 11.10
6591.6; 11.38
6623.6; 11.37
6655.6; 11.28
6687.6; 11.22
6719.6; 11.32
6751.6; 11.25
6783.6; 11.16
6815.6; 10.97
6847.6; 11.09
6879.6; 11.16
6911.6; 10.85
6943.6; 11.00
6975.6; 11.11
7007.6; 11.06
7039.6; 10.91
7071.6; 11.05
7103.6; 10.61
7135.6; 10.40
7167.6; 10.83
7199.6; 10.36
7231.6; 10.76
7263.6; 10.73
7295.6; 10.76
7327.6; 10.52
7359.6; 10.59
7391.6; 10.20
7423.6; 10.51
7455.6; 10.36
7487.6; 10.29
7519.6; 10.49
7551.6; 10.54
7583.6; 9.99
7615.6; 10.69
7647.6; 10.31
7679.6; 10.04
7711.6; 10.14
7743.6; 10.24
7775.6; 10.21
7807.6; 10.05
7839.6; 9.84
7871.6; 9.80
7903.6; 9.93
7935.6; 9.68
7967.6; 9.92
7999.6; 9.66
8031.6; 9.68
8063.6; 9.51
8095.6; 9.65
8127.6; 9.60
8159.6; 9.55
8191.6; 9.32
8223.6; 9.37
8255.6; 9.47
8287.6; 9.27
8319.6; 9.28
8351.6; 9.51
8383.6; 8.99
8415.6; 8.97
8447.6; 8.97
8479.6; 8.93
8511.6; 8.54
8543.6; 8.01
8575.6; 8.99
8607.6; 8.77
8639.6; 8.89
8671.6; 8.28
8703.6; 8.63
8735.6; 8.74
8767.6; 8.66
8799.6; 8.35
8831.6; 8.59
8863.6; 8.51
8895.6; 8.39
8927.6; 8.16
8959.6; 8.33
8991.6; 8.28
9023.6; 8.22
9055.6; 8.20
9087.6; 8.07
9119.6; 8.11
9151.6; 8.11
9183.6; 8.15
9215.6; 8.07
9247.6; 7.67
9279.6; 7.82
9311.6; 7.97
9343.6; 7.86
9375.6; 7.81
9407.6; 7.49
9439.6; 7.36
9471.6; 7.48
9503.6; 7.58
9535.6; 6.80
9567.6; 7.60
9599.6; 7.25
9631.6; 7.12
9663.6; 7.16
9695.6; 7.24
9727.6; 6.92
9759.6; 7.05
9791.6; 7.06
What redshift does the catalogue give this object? 0.000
